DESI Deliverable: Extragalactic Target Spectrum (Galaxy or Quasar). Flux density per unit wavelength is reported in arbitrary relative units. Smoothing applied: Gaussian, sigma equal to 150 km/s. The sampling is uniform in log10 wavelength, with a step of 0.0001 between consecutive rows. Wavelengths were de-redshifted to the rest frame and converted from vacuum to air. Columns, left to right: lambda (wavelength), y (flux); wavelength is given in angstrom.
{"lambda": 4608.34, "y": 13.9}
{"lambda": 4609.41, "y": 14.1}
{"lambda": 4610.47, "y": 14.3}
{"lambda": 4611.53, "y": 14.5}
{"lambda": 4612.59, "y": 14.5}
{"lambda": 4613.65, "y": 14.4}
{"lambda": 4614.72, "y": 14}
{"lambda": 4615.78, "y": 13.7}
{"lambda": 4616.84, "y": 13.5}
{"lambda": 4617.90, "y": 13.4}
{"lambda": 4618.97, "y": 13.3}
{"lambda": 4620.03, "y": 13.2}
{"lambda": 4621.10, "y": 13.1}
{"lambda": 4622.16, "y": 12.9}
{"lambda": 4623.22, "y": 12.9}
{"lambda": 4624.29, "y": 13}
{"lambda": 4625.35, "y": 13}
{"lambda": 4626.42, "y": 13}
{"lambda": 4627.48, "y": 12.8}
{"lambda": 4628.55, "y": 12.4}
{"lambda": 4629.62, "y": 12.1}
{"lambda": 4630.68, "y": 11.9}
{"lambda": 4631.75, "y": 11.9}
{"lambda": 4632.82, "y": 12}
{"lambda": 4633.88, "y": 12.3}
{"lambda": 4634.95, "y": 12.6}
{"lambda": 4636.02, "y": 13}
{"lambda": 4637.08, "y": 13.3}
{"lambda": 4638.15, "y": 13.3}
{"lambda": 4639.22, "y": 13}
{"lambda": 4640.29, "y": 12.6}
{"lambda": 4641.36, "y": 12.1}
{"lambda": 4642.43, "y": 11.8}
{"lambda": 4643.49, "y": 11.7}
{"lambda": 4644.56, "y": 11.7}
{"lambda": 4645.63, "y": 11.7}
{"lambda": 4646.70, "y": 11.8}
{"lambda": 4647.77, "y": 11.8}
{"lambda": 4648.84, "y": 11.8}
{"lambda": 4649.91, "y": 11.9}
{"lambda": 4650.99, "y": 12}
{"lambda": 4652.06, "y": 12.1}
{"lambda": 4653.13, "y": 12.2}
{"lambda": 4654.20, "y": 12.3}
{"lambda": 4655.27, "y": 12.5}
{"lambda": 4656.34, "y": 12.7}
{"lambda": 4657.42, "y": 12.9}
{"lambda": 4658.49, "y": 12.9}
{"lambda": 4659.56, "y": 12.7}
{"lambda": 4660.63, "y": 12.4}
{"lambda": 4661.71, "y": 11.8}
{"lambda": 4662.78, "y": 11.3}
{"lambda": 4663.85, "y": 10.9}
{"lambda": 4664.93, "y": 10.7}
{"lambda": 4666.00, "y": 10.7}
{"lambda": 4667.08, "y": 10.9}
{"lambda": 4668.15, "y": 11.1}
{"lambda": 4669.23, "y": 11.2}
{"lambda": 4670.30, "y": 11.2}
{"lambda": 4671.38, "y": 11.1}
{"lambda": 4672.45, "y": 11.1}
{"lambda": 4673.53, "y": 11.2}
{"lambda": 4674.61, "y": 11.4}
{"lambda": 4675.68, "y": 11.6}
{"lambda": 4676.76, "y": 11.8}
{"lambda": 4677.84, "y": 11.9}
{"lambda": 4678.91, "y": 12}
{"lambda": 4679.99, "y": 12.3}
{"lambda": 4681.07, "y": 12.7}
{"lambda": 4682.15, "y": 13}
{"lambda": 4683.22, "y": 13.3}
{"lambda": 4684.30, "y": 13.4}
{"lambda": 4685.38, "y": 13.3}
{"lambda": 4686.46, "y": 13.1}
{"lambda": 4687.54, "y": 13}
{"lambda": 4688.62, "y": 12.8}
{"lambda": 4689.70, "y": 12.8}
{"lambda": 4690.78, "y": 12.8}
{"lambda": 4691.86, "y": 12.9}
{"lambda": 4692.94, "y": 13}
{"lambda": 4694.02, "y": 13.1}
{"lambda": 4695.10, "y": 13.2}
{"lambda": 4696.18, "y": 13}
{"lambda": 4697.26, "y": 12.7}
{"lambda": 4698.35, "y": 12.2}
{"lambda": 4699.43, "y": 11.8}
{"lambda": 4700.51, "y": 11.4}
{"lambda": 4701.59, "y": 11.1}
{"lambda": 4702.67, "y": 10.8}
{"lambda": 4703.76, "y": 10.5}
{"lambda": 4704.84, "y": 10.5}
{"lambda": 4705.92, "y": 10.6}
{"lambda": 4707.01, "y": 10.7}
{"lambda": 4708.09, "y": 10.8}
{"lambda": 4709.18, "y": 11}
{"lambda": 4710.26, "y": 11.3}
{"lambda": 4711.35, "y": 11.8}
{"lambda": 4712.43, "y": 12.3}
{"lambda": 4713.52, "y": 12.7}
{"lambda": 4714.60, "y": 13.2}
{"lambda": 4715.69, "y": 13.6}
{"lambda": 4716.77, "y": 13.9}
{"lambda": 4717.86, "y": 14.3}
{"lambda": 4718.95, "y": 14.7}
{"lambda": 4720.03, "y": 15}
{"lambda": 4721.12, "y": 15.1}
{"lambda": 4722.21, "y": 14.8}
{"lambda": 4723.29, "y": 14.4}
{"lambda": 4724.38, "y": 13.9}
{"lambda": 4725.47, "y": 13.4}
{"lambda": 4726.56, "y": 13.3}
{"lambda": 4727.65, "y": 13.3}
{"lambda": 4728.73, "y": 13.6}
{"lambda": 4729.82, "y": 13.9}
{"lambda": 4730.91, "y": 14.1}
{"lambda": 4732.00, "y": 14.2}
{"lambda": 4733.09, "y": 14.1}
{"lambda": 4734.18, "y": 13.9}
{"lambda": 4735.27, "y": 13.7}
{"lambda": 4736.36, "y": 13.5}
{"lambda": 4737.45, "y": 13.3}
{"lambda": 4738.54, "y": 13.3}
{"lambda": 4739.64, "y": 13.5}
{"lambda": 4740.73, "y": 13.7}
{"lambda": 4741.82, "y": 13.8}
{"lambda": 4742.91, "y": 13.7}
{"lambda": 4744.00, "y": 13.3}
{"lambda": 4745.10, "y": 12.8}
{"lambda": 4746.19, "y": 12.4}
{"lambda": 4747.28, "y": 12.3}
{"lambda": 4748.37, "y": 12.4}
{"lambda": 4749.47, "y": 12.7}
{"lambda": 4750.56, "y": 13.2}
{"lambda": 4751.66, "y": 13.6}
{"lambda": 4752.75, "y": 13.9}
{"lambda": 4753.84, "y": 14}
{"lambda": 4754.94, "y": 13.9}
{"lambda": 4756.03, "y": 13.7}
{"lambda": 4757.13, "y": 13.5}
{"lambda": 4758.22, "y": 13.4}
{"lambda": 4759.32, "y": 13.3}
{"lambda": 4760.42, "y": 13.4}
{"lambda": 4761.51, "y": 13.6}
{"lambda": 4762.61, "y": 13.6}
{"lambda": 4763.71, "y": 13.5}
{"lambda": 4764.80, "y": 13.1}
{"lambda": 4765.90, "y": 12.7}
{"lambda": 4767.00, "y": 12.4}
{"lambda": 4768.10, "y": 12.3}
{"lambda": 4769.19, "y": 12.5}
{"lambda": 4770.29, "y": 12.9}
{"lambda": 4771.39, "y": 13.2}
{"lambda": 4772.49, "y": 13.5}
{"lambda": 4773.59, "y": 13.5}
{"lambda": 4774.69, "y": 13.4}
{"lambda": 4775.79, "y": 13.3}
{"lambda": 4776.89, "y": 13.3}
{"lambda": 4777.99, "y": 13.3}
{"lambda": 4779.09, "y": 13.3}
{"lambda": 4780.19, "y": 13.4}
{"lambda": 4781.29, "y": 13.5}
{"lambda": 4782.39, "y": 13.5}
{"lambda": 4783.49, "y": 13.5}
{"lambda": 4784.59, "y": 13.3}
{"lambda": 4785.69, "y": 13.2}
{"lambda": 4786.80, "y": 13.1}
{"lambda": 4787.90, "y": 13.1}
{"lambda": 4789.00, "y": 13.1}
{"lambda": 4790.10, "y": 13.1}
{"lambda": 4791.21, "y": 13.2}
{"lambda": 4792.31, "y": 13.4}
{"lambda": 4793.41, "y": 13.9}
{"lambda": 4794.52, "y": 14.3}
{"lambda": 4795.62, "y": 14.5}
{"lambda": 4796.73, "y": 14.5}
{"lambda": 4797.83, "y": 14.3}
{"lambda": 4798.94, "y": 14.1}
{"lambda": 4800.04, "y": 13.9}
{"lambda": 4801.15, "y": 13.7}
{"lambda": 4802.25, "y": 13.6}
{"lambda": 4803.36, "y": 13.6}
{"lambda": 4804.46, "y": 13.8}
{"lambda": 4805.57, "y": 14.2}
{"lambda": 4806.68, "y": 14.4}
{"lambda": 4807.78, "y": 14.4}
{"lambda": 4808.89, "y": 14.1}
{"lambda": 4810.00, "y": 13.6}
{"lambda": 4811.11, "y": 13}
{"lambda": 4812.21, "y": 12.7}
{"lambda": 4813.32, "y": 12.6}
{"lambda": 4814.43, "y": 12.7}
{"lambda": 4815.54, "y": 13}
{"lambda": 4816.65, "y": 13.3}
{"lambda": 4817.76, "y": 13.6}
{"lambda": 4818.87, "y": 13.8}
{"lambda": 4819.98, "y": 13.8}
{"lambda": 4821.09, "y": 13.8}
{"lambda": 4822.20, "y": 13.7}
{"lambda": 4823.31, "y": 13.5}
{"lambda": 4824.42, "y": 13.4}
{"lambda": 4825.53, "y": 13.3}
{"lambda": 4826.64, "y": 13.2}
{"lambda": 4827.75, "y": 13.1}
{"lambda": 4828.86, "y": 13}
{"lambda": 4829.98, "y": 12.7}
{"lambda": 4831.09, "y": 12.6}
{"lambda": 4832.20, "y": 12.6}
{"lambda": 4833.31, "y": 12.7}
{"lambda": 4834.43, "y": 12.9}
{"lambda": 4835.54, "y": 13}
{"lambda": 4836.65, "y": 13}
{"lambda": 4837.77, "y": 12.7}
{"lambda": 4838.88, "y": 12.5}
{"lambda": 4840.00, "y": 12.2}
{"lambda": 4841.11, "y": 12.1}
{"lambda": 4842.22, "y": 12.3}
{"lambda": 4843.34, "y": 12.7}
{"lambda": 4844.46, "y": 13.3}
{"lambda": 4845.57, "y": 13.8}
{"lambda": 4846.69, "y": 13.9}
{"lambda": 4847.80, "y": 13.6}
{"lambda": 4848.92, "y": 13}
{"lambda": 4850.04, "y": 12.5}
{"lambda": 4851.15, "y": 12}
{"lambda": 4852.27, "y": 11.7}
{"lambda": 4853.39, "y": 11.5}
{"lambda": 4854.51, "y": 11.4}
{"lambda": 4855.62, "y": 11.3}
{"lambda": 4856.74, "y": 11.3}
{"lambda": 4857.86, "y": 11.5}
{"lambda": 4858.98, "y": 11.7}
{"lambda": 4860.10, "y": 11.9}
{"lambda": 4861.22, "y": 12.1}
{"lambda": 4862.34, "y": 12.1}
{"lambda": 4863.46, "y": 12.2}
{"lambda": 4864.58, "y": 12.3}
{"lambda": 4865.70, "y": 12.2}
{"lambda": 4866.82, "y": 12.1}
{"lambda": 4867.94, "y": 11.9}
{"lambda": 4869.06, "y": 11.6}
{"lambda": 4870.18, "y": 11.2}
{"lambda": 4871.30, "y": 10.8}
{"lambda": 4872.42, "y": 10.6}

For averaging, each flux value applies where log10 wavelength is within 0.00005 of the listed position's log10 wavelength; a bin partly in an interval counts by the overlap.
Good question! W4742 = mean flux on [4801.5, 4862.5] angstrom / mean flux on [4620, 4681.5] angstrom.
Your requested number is 1.07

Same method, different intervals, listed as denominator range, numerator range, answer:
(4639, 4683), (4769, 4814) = 1.14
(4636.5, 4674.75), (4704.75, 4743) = 1.12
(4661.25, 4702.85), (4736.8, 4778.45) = 1.10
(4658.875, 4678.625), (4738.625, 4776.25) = 1.16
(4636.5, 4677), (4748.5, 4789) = 1.12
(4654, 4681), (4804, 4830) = 1.15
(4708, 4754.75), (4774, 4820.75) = 1.01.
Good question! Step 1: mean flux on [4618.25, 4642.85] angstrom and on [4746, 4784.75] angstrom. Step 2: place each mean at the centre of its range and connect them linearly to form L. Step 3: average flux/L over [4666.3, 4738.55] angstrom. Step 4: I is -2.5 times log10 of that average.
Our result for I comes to 0.030 mag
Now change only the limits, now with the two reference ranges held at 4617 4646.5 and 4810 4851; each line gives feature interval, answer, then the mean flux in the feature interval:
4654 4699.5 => 0.043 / 12.2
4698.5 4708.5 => 0.164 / 11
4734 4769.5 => -0.034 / 13.3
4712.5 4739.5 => -0.085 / 13.8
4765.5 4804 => -0.039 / 13.4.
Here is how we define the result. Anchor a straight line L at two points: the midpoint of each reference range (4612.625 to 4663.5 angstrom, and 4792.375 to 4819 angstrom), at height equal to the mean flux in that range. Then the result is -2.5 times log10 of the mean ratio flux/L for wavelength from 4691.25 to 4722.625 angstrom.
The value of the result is 0.05 mag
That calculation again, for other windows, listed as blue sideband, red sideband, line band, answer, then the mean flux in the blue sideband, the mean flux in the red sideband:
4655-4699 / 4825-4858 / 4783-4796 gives -0.083 mag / 12.2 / 12.6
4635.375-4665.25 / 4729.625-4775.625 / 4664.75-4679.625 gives 0.103 mag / 12.2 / 13.3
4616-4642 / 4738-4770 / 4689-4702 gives 0.042 mag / 12.8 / 13.2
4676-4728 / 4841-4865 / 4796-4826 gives -0.105 mag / 12.7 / 12.3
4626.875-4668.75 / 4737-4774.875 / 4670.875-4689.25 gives 0.012 mag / 12.1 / 13.2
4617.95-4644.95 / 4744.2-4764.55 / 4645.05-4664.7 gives 0.059 mag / 12.6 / 13.3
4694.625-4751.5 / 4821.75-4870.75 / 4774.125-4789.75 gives -0.049 mag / 12.9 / 12.5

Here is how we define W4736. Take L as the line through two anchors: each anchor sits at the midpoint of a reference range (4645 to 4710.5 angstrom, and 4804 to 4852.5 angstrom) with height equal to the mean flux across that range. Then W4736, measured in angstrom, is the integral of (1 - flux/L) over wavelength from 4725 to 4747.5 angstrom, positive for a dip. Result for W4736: -2.0 angstrom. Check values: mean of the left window 11.9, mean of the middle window 13.5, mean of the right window 13.1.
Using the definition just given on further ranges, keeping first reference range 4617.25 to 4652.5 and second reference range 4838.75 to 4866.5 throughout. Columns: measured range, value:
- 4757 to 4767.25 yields -0.8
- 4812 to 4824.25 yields -1.0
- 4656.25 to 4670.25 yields 0.9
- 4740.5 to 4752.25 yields -0.7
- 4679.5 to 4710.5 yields 0.6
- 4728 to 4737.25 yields -1.1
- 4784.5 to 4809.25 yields -2.9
